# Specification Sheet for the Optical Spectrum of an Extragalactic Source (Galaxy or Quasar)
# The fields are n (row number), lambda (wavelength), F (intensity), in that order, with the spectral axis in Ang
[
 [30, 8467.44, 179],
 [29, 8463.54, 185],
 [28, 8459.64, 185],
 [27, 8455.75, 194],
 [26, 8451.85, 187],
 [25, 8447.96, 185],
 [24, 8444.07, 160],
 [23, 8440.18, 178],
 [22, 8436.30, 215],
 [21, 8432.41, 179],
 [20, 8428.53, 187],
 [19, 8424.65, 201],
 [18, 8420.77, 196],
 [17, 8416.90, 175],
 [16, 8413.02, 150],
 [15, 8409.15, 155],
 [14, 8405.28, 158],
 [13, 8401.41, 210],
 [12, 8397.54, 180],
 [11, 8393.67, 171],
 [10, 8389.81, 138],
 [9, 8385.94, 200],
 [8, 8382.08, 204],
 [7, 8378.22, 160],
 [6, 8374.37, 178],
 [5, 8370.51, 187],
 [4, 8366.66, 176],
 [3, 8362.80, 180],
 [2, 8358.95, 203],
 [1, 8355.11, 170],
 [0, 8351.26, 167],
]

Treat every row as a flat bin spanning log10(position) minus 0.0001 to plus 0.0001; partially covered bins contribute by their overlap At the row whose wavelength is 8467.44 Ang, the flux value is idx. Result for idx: 179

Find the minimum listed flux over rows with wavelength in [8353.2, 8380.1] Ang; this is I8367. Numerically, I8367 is 160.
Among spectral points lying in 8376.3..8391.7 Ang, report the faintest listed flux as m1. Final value 138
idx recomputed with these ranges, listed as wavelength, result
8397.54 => 180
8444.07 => 160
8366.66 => 176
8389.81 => 138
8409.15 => 155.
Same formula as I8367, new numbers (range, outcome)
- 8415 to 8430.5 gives 175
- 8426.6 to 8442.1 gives 178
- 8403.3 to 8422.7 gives 150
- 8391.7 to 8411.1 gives 155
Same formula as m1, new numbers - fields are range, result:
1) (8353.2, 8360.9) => 170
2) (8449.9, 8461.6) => 185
